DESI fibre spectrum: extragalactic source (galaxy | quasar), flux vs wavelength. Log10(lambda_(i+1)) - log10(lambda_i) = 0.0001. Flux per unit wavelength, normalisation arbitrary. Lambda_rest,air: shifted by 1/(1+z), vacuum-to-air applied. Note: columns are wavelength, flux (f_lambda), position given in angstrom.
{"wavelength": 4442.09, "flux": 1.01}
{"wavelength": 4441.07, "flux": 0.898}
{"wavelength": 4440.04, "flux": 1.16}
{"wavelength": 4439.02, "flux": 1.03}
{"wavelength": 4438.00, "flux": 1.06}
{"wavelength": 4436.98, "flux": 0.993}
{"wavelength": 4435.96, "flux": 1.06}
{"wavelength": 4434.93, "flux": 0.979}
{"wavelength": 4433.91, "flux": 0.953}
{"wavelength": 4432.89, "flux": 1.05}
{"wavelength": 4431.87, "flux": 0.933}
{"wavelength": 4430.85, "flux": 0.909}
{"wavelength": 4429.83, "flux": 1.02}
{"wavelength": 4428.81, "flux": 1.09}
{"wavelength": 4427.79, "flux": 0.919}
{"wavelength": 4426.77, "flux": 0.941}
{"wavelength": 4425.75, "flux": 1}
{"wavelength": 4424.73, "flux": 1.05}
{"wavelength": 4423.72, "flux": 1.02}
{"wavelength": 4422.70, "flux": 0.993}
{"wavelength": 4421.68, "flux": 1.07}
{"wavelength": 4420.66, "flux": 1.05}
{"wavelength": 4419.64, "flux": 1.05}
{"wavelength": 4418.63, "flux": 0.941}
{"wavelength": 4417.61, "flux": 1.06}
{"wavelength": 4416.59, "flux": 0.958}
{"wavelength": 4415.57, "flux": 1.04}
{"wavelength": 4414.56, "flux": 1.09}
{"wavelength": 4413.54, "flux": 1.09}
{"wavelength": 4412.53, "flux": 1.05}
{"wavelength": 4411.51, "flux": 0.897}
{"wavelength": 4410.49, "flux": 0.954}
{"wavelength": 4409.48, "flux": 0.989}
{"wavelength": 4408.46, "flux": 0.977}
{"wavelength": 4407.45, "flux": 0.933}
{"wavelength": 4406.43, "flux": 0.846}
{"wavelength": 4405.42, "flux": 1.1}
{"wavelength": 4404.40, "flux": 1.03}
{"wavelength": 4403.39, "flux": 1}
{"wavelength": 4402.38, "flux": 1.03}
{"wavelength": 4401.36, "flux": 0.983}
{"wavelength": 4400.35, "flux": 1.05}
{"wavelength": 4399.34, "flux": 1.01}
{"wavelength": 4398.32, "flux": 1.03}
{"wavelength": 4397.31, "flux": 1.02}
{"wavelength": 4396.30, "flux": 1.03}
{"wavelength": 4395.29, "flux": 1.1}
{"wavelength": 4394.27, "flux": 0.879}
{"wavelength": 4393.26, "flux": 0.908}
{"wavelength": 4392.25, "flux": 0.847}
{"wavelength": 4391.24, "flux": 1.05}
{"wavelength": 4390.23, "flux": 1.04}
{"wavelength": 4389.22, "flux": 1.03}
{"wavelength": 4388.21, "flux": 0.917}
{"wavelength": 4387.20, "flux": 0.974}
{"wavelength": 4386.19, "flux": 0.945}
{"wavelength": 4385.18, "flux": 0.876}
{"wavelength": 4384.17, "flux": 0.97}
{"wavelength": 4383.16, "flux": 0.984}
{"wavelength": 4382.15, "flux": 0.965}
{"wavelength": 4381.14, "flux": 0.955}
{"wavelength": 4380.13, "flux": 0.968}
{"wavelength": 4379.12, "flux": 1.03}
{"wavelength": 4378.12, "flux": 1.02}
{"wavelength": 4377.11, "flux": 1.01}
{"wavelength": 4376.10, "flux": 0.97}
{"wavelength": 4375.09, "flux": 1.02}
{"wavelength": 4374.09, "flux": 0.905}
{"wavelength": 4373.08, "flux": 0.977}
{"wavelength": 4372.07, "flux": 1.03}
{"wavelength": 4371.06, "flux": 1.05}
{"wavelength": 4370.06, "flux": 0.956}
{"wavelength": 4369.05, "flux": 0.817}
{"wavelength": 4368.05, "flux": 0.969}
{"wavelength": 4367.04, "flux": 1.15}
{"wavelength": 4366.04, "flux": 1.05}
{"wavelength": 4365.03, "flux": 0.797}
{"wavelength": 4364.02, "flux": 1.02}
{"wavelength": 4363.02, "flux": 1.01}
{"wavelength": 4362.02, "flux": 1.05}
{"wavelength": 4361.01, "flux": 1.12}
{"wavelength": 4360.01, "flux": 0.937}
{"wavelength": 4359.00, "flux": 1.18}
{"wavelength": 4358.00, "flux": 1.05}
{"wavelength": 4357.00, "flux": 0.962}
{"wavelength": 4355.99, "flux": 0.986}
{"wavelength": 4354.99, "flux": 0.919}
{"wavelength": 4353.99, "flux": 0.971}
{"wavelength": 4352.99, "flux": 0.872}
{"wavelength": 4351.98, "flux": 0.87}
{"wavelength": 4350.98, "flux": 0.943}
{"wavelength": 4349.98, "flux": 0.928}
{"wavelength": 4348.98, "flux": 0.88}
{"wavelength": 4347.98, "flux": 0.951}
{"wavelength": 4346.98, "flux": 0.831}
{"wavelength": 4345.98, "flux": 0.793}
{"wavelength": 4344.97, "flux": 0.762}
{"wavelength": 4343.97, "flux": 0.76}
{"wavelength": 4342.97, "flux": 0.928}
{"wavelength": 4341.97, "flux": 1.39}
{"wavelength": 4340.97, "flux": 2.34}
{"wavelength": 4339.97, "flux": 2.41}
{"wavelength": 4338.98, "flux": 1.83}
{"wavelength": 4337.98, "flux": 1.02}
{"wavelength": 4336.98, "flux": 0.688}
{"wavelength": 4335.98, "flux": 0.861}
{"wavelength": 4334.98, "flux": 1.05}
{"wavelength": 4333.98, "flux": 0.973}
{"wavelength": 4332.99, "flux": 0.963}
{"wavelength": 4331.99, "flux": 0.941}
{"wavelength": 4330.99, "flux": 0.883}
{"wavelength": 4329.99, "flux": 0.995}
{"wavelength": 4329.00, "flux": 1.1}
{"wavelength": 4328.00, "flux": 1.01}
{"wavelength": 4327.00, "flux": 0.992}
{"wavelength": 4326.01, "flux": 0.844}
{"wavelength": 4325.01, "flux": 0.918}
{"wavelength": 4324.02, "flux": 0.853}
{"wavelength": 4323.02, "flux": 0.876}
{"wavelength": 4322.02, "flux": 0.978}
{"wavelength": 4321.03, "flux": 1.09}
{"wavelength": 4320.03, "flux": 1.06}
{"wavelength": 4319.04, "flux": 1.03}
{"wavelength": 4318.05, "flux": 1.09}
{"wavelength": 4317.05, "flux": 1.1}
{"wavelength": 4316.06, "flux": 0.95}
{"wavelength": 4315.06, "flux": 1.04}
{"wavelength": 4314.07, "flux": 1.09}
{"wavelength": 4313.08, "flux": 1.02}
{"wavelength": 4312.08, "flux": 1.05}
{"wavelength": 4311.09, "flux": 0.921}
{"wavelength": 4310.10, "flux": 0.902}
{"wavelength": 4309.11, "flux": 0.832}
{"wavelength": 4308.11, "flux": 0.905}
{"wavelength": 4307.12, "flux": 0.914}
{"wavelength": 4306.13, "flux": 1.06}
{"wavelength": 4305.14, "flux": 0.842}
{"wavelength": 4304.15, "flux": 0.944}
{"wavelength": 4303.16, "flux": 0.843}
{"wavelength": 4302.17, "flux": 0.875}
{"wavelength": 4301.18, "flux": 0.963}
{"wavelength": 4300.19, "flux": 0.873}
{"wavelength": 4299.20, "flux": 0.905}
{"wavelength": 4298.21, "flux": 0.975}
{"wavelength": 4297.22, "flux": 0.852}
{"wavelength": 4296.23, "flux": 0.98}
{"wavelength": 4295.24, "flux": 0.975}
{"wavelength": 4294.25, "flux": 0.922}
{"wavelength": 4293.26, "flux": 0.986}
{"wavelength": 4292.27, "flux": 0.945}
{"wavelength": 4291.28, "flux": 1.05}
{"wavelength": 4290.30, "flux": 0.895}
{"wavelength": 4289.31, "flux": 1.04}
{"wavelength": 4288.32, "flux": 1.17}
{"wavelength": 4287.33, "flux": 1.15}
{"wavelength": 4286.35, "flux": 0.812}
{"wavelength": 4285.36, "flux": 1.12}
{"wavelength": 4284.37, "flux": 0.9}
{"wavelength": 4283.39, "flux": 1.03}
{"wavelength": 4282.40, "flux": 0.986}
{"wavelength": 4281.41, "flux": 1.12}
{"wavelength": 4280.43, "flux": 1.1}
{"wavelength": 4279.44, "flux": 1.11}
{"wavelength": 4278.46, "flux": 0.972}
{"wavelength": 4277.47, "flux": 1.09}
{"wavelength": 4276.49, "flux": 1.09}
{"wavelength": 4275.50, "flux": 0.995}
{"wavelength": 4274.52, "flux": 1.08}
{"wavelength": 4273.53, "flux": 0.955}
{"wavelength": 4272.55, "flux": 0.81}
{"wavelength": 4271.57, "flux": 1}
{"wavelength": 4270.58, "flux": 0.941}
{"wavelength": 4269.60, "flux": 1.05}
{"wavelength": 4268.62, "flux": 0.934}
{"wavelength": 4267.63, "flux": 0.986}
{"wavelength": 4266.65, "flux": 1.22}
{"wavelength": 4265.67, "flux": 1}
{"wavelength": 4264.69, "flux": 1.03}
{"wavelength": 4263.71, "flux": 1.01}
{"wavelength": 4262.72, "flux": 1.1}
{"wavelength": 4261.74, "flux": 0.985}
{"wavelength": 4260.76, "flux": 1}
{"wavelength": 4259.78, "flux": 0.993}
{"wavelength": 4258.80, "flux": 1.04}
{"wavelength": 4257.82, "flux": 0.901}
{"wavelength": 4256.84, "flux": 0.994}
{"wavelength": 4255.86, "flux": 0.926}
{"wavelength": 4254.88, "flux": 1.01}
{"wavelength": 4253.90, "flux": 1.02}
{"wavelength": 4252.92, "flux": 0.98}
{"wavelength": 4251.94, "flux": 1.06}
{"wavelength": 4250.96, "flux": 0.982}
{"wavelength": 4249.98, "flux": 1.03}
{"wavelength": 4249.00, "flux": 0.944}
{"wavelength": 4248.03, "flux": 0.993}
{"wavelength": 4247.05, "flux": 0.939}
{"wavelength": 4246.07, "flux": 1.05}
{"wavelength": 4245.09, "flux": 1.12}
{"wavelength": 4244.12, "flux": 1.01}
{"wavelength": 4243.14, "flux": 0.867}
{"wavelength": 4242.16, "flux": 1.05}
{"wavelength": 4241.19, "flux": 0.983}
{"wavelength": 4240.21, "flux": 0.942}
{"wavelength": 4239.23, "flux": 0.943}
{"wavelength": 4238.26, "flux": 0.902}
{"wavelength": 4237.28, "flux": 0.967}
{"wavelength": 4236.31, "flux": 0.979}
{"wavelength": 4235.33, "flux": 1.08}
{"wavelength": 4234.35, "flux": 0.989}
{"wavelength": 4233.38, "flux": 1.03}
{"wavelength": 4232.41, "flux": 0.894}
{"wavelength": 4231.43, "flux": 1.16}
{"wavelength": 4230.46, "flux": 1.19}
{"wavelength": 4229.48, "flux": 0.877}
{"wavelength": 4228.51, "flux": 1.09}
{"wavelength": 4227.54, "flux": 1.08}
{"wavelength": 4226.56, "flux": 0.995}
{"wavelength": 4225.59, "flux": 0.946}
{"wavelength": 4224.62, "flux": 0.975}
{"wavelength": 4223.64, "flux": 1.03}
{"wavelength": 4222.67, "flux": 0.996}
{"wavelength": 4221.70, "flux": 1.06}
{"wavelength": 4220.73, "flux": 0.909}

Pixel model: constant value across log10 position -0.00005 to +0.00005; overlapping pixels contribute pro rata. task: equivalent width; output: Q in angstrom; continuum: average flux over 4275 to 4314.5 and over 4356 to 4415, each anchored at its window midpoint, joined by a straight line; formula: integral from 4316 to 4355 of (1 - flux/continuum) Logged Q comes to -2.29 angstrom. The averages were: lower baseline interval 0.98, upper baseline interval 0.993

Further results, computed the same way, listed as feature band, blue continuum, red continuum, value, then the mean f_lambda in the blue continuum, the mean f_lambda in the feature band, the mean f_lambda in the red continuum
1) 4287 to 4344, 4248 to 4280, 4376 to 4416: -1.91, 1.01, 1.03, 0.99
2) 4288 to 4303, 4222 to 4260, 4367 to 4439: 0.63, 0.999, 0.955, 0.993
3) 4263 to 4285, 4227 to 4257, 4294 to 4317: -1.06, 1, 1.02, 0.944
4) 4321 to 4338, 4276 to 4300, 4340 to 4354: 1.72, 1.01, 0.94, 1.06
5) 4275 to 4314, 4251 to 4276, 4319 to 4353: 1.61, 1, 0.978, 1.05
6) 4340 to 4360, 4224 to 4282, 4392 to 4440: -0.84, 1.01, 1.05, 1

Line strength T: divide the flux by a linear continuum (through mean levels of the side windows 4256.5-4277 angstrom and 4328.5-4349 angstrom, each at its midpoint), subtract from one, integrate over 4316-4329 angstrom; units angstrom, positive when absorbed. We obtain 1.22 angstrom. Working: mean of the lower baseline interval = 1.01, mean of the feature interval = 0.989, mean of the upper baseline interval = 1.12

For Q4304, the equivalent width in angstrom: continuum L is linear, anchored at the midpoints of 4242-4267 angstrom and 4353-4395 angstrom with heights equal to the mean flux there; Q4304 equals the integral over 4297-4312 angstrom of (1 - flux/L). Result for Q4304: 1.3 angstrom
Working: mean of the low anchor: 1.01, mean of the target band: 0.913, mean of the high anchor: 0.981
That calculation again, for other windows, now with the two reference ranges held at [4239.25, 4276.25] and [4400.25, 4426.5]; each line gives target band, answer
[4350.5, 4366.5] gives 0.3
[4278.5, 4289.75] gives -0.5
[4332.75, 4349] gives -2.4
